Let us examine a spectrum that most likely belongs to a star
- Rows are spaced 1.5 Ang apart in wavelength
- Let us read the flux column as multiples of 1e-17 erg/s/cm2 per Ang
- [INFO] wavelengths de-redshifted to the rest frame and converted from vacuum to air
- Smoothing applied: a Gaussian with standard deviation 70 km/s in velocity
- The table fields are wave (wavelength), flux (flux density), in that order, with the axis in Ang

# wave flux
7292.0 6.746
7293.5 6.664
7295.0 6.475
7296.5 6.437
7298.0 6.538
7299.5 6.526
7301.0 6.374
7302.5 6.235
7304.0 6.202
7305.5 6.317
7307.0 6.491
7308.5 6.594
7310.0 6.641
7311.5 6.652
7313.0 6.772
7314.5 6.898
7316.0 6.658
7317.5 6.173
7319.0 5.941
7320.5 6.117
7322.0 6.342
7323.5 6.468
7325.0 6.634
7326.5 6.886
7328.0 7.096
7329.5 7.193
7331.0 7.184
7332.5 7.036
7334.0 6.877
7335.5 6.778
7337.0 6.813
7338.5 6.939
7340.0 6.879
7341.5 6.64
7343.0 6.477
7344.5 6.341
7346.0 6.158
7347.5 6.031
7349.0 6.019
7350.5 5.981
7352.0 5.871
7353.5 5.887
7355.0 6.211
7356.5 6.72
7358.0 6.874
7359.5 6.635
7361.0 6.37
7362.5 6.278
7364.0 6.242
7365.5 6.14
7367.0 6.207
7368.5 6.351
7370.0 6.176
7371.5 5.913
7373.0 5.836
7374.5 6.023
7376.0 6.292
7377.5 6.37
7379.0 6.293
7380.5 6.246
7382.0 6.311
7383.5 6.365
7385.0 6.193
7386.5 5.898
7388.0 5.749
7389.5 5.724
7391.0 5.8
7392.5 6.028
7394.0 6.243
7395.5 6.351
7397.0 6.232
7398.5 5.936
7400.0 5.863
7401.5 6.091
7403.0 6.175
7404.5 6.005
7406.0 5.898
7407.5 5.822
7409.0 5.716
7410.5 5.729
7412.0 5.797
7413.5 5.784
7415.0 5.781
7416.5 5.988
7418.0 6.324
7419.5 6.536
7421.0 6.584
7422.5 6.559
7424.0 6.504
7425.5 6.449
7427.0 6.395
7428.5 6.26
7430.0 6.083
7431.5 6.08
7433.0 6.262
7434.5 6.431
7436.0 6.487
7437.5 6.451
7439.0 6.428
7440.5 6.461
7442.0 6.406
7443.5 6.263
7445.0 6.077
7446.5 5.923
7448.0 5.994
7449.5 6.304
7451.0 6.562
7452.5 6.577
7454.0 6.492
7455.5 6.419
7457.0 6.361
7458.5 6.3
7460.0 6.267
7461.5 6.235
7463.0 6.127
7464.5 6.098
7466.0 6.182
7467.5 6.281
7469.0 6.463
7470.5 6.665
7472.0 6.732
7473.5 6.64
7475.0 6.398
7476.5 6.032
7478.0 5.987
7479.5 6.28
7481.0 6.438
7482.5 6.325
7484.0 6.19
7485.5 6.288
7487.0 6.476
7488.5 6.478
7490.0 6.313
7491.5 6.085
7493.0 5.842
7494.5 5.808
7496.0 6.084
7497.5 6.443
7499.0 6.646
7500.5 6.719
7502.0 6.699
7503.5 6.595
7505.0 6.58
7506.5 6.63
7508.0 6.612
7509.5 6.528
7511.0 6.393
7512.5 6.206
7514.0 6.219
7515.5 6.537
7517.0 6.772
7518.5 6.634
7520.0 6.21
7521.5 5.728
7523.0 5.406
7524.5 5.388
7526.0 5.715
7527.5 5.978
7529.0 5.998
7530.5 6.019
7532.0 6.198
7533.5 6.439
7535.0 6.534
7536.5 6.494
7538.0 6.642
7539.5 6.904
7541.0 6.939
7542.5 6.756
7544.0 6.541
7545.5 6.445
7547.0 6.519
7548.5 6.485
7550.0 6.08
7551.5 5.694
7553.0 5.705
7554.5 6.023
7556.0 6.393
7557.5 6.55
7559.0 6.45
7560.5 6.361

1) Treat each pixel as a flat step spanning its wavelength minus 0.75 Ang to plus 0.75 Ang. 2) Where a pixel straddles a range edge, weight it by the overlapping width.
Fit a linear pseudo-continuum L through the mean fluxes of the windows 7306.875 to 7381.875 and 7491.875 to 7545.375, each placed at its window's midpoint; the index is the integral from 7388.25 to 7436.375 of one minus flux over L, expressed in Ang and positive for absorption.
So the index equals 2.2 Ang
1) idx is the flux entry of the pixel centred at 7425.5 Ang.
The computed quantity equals 6.449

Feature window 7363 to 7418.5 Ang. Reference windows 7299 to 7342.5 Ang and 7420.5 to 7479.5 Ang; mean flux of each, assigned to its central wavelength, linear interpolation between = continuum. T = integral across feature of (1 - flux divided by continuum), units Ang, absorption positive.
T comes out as 3.62 Ang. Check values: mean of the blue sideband 6.63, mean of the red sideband 6.34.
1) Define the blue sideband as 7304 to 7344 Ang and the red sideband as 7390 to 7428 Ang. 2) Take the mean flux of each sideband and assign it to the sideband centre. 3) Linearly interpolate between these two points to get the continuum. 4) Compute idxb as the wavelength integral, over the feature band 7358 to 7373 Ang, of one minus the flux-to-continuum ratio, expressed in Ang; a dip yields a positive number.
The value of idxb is 0.29 Ang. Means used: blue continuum 6.66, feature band 6.27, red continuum 6.1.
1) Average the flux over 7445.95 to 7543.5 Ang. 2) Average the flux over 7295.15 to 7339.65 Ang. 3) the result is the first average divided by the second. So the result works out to 1.0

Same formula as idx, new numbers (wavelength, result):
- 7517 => 6.772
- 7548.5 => 6.485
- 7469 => 6.463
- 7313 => 6.772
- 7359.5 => 6.635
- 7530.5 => 6.019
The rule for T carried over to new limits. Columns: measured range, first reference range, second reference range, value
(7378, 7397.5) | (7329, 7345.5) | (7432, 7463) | 1.42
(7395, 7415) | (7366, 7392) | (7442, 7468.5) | 0.70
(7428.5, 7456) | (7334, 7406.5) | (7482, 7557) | -0.20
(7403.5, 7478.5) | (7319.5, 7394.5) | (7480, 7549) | 1.18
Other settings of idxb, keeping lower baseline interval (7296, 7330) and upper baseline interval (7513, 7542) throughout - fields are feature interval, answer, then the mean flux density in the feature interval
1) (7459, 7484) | 0.0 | 6.32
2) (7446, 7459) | 0.0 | 6.33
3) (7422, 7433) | 0.1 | 6.32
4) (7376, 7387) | 0.3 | 6.25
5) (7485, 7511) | -0.5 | 6.4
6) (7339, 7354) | 0.5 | 6.25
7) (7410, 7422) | 0.6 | 6.08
